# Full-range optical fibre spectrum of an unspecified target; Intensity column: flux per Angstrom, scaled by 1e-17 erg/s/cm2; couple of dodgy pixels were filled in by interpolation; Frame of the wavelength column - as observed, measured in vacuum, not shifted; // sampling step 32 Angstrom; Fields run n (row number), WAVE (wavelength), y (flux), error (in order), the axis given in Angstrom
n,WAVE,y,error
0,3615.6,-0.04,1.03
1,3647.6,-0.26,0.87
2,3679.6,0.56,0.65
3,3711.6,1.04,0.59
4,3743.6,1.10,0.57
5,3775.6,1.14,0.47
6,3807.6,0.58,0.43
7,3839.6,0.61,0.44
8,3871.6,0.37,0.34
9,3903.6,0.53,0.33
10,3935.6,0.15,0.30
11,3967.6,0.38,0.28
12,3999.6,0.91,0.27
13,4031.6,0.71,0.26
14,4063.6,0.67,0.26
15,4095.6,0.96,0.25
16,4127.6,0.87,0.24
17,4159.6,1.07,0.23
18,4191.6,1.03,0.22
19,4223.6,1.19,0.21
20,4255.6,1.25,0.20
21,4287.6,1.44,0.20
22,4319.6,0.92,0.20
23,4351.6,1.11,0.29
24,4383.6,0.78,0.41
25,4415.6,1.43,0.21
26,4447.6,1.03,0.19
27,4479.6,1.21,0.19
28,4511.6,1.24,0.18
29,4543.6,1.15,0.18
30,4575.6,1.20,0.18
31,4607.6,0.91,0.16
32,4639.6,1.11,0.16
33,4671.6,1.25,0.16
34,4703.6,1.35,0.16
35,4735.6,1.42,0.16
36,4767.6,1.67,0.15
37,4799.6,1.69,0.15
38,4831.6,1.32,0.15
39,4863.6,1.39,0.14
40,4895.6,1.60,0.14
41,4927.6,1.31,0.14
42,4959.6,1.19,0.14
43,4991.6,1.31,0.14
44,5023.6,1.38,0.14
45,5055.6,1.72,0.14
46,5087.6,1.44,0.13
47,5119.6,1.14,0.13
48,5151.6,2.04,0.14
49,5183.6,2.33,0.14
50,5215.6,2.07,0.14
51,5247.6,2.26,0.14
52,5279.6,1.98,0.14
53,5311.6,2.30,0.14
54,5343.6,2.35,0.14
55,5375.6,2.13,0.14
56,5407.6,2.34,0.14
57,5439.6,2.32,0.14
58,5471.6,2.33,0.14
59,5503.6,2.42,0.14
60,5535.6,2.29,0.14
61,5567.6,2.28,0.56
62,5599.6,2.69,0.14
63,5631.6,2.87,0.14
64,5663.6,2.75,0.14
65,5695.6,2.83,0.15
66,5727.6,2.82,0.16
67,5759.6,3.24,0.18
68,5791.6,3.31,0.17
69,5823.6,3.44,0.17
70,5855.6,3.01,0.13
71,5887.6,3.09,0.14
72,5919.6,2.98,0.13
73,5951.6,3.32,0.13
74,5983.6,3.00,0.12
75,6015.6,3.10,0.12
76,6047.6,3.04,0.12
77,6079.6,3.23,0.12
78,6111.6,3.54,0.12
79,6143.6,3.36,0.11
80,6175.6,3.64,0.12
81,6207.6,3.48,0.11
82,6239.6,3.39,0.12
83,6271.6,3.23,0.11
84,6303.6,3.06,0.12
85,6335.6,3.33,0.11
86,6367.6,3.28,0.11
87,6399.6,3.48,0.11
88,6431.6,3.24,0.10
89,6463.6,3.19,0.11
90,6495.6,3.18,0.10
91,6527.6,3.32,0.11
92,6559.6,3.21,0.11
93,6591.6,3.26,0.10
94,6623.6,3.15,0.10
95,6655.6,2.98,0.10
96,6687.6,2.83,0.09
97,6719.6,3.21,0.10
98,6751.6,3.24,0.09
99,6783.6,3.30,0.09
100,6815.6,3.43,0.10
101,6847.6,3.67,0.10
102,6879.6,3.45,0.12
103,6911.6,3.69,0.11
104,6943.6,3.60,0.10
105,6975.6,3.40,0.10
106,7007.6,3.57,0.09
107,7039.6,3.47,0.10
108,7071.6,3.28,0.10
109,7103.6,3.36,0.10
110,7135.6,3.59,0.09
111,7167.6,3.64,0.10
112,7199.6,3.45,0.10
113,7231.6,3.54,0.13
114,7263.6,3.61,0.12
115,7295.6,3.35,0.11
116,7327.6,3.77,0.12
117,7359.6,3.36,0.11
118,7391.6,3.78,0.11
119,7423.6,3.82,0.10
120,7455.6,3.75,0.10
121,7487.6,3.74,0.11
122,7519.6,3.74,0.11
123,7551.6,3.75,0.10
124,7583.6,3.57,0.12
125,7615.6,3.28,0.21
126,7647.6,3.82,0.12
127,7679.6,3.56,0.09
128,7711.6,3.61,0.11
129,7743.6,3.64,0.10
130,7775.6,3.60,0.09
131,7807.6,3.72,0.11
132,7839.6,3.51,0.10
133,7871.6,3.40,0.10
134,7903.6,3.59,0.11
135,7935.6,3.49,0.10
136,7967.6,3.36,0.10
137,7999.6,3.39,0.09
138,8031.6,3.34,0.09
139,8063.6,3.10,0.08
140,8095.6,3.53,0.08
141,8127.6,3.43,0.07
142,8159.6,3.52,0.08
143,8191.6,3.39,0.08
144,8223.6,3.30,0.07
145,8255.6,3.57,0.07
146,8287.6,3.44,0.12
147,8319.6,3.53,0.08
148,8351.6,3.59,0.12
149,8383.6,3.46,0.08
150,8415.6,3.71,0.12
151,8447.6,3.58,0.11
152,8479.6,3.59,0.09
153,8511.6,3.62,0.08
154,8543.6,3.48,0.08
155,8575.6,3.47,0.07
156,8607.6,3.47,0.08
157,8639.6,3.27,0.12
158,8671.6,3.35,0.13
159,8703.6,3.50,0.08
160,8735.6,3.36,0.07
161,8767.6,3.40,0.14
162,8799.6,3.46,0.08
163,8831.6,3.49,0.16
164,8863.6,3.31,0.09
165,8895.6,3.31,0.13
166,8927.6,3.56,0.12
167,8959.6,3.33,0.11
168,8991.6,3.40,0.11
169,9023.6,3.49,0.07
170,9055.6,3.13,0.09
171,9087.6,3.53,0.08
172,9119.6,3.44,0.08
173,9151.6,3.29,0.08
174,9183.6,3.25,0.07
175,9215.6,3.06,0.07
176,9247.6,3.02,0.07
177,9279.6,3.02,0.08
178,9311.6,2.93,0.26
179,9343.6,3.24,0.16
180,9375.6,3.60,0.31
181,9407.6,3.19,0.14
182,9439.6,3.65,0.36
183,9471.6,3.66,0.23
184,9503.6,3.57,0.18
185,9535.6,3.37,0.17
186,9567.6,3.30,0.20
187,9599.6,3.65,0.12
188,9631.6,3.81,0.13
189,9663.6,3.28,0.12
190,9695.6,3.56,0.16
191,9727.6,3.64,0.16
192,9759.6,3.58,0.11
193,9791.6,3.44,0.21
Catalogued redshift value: 0.290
